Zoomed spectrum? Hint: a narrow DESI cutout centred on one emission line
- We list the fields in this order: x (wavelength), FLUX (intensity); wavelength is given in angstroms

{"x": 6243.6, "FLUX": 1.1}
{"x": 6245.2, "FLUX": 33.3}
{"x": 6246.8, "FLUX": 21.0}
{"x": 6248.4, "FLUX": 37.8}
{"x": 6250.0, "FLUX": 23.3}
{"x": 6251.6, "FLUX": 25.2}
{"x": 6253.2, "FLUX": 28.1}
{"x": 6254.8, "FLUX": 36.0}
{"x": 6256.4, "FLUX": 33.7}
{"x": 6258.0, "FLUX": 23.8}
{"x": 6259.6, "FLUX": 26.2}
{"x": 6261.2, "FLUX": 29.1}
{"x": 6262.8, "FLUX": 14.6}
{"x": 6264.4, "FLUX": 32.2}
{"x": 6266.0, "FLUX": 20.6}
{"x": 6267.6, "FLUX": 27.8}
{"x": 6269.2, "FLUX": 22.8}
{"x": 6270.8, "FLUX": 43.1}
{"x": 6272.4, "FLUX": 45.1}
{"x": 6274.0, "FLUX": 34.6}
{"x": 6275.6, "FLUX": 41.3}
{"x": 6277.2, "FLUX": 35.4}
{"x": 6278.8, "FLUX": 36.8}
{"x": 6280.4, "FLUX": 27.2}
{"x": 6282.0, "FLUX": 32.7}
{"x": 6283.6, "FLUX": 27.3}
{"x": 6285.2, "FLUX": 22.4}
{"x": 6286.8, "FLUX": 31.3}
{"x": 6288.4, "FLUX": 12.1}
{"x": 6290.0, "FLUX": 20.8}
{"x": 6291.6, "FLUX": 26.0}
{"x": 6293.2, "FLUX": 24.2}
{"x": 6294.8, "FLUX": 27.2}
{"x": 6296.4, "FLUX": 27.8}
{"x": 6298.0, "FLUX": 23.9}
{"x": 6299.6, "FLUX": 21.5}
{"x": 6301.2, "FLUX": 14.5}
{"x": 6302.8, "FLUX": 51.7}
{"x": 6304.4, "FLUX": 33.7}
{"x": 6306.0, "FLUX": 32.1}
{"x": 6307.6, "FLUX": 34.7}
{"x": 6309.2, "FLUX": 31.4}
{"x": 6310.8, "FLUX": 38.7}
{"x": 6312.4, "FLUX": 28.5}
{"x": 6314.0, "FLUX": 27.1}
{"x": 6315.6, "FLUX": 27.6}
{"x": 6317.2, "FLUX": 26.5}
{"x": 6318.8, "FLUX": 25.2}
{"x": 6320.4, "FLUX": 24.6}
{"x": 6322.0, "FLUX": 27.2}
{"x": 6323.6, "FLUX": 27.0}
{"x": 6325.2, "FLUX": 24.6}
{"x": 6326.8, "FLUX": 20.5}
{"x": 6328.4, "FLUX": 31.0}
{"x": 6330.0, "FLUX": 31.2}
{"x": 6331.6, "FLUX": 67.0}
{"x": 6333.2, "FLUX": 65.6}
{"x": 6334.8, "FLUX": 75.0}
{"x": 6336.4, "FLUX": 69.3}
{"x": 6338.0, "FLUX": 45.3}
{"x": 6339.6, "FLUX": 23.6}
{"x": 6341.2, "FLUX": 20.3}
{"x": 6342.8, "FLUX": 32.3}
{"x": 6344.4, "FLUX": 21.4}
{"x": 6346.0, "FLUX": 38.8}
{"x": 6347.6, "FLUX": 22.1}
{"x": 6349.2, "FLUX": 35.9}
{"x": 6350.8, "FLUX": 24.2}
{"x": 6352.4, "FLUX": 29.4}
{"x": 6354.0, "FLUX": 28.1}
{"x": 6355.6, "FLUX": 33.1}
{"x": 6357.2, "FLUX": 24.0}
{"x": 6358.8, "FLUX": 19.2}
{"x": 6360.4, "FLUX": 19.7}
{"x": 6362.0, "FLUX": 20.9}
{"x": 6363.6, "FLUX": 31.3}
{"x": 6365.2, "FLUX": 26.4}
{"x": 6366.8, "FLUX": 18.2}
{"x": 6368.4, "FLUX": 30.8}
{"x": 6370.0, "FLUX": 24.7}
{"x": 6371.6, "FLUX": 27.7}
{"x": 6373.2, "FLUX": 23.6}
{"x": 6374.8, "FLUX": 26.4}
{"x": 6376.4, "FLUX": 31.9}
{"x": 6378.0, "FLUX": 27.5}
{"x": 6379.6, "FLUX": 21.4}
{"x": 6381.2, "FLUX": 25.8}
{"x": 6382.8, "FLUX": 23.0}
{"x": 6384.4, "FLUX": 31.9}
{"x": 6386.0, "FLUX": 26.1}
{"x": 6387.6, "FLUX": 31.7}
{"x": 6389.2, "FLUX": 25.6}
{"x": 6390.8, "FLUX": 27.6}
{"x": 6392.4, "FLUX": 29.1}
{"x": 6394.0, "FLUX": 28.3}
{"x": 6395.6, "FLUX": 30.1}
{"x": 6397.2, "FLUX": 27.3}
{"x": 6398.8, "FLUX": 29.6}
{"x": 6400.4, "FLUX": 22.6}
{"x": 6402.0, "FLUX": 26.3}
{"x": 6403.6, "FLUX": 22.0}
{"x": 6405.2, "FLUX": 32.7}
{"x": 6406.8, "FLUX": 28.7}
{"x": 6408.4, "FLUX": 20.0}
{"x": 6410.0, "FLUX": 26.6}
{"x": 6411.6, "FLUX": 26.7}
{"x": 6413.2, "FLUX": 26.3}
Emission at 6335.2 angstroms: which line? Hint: [O III]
